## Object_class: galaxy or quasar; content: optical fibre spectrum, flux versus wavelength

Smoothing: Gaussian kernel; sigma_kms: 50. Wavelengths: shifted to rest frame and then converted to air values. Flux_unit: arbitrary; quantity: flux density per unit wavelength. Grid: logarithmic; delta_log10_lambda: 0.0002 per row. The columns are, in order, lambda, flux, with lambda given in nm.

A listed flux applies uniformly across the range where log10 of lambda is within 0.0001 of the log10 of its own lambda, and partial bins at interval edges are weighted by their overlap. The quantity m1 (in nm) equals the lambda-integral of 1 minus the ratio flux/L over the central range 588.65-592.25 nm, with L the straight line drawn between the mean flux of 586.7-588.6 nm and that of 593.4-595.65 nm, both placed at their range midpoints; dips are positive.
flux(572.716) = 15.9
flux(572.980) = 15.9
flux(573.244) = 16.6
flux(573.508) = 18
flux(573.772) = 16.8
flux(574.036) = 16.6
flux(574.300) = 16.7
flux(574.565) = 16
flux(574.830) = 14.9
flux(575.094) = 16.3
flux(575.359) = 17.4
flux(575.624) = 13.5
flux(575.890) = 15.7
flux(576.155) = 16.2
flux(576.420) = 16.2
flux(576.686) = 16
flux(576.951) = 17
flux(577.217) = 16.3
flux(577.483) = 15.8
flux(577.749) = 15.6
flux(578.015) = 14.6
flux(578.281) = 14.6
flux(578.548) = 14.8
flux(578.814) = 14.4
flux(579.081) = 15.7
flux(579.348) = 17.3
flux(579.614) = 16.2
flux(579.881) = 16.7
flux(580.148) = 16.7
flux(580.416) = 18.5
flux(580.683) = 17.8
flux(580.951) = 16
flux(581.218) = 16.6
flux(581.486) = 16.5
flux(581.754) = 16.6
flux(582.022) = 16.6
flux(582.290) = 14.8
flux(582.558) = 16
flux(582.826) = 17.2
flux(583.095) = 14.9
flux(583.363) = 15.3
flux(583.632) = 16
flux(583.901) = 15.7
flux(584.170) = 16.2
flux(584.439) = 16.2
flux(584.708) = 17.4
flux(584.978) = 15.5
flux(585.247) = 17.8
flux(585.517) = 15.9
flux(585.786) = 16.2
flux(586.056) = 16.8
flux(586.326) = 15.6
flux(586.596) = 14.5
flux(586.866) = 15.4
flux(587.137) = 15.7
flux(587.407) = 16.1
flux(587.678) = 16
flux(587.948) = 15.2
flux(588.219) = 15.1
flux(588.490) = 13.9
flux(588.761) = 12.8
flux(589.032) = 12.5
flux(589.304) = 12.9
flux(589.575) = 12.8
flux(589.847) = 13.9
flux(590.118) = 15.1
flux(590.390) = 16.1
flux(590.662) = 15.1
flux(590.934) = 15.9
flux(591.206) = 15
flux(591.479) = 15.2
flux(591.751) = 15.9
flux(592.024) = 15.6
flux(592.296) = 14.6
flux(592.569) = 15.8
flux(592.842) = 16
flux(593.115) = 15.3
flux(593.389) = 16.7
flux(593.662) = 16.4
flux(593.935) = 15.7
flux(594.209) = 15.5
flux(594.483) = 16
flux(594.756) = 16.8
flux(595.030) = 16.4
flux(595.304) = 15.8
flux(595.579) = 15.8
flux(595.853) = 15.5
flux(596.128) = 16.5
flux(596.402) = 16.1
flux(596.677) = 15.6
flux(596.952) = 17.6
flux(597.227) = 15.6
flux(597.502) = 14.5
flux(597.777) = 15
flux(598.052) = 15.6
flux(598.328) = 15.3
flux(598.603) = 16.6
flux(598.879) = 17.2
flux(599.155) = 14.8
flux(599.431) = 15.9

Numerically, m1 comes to 0.26 nm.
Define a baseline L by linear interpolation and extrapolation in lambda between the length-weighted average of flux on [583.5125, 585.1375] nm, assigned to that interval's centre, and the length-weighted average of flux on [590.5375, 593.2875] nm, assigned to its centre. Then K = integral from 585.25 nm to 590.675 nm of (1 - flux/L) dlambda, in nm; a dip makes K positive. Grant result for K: 0.31 nm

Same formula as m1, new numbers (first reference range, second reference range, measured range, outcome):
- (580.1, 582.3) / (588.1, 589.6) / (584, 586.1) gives -0.20 nm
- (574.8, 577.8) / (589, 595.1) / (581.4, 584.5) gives -0.06 nm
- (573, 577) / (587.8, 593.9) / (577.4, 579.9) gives 0.07 nm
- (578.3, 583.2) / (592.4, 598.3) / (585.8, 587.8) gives 0.04 nm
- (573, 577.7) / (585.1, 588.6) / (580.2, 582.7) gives -0.10 nm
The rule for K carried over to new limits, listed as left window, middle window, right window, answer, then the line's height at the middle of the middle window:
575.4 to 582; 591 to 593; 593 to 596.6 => 0.07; 16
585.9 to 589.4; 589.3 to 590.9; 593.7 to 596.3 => 0.07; 15.2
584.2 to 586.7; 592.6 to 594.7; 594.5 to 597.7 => 0.01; 16.1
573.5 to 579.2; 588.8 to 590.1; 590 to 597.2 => 0.22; 15.8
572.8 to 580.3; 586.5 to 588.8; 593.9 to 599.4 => 0.13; 16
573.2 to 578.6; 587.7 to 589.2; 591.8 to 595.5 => 0.18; 15.9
